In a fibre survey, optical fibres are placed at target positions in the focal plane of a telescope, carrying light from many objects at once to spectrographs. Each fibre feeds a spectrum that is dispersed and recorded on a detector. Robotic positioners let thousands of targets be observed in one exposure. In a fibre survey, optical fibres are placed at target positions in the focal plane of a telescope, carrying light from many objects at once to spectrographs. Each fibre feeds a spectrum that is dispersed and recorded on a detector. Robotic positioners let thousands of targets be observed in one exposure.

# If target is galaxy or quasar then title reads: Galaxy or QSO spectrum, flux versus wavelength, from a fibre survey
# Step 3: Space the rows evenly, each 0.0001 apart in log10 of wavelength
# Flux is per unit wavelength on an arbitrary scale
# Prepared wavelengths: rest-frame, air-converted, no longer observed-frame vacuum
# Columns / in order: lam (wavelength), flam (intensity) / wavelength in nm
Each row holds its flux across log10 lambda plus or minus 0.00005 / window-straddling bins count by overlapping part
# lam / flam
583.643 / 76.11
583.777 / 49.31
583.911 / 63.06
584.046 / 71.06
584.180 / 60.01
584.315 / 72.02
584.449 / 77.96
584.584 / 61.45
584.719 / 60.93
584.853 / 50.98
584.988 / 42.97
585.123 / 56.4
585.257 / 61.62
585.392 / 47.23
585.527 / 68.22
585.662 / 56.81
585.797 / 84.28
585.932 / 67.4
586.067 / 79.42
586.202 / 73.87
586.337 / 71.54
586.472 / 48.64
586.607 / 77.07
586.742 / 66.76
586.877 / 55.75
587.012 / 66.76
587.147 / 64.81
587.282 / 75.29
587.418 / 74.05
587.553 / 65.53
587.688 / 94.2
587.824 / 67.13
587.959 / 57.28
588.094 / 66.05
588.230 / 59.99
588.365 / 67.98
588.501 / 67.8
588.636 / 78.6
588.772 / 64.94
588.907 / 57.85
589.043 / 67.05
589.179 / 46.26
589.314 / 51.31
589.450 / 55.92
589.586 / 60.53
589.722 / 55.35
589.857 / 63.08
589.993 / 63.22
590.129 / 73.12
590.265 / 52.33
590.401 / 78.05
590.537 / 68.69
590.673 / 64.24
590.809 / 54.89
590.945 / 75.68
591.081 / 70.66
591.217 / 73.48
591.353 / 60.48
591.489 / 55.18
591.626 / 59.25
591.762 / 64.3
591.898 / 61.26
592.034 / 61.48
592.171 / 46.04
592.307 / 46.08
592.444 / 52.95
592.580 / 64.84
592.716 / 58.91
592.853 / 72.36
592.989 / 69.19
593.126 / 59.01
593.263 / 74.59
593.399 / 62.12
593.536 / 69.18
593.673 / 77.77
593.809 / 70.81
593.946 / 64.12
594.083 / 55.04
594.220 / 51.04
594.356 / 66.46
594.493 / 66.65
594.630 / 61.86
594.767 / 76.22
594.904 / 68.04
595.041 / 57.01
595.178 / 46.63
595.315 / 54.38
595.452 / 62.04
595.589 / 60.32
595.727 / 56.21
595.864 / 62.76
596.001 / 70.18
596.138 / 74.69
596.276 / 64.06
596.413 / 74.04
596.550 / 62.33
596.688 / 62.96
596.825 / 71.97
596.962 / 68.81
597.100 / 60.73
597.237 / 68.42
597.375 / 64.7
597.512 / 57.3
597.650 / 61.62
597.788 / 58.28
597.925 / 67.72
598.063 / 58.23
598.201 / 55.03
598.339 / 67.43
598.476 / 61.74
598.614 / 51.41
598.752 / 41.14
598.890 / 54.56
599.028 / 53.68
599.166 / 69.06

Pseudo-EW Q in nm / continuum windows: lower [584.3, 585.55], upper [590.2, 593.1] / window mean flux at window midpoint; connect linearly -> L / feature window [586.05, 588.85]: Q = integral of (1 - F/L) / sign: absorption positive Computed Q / -0.38 nm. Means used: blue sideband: 59.2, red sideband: 62.4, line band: 68.5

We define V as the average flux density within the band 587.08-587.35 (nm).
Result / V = 70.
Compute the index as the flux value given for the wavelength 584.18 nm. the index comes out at 60.01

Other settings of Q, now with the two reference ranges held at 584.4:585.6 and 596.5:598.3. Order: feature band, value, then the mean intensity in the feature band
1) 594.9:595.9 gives 0.07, 57.6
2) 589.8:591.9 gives -0.16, 65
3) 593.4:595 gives -0.10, 65.8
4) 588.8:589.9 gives 0.05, 57.3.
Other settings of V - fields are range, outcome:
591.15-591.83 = 62.5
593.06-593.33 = 66.7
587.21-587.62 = 71.5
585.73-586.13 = 77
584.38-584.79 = 66.7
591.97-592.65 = 54.2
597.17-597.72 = 62.9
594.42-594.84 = 68.2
